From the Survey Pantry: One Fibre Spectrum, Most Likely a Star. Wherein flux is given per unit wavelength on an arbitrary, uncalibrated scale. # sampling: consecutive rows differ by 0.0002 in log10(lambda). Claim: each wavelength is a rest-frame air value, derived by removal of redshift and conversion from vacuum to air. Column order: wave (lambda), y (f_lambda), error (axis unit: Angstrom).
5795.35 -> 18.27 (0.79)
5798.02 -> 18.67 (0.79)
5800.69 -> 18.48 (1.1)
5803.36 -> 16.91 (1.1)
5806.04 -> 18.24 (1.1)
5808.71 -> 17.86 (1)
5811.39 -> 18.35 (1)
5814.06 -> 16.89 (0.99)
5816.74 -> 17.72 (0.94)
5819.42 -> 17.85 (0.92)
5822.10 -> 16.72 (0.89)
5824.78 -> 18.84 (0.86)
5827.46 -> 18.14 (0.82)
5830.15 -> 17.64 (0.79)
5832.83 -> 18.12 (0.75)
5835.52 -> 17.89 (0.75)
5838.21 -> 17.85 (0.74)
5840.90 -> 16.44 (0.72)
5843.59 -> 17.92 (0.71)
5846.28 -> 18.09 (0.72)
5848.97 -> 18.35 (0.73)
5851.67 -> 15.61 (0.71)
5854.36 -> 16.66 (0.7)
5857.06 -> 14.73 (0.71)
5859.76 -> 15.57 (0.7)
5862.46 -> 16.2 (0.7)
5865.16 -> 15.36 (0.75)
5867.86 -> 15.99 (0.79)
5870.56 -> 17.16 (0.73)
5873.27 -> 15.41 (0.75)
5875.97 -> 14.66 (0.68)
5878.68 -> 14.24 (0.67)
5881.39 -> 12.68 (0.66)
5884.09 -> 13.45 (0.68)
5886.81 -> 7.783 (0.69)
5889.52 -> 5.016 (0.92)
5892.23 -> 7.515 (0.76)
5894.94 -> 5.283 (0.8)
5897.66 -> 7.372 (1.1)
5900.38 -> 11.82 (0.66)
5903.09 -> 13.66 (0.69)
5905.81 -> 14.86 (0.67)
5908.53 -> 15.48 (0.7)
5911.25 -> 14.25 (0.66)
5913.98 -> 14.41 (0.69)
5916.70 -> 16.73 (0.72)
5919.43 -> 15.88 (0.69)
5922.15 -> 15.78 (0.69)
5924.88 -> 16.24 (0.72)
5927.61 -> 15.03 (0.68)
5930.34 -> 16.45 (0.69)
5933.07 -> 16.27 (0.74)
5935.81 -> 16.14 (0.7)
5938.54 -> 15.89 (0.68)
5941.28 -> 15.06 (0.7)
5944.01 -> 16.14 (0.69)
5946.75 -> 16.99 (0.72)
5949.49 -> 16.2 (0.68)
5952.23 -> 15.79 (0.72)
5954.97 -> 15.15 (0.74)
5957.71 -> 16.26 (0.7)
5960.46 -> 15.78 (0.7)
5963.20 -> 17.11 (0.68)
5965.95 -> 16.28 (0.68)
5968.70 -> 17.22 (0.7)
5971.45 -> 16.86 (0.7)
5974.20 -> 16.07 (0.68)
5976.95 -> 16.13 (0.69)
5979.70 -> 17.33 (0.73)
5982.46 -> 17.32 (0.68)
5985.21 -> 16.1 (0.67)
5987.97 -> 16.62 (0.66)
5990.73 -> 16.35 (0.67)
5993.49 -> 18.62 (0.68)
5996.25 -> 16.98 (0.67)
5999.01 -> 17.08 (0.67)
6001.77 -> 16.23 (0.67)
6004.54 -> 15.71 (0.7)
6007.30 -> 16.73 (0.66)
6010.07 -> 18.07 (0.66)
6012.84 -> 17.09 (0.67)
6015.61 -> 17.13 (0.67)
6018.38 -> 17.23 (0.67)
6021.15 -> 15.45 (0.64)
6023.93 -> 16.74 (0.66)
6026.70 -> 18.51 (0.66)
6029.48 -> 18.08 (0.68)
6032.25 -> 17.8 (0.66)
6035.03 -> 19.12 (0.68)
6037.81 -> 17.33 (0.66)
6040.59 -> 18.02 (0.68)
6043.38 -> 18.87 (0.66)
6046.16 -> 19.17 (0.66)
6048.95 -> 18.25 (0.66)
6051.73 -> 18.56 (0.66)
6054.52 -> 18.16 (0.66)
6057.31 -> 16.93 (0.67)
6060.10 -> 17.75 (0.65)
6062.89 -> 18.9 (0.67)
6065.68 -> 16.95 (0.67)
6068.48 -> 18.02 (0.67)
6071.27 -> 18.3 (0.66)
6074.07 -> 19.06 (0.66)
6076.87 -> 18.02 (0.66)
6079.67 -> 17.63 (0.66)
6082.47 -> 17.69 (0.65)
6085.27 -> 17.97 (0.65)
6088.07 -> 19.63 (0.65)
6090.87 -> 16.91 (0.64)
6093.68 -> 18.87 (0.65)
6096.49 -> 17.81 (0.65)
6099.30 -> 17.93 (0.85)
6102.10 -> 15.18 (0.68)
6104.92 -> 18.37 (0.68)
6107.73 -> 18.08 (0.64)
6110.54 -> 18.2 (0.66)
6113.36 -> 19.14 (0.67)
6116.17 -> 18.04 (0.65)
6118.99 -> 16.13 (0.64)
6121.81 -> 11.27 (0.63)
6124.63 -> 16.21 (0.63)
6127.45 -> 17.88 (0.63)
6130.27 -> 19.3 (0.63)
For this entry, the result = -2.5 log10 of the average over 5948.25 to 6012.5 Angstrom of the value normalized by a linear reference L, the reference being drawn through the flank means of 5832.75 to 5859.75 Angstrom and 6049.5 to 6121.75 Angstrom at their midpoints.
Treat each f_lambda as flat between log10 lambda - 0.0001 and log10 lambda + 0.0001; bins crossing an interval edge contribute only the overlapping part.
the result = 0.05 mag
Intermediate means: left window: 17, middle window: 16.6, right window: 17.8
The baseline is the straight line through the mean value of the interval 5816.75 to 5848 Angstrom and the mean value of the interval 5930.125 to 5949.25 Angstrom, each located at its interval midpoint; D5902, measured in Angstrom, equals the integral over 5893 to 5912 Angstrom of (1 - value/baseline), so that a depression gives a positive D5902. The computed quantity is 5.8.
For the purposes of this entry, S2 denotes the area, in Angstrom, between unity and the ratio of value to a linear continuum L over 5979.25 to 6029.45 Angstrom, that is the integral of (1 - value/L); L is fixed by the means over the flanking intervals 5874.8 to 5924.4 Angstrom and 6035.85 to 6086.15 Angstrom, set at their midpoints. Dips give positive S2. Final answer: -2.88 Angstrom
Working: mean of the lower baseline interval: 12.3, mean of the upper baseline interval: 18.1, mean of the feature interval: 17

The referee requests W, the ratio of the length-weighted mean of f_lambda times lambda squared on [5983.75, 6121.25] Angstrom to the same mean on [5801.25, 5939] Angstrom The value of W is 1.23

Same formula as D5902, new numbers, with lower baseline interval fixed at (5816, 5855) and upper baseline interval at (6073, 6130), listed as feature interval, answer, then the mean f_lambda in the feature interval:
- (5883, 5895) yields 6.6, 7.96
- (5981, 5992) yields 0.6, 16.6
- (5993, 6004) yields 0.4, 17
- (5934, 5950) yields 1.4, 16.1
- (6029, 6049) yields -0.9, 18.3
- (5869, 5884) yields 2.4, 14.7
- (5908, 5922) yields 1.8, 15.4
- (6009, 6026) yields 0.5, 17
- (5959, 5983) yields 1.2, 16.6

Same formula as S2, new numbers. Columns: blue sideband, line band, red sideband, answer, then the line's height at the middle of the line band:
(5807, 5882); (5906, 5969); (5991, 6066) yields 4.79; 17.2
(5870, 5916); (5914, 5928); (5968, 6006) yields -2.51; 13.4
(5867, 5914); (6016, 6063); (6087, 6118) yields -4.75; 16.2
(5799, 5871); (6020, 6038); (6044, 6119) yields 0.25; 17.9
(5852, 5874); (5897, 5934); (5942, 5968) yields 3.12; 16.1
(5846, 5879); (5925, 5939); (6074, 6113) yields 0.50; 16.6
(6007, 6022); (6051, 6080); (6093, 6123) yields -1.56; 17.1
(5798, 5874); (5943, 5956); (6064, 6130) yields 0.97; 17.4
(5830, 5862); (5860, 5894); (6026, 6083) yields 8.39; 17.2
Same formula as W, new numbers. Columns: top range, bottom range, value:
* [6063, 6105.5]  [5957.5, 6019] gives 1.10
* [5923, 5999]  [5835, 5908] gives 1.21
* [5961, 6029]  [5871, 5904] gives 1.61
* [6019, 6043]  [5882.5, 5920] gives 1.59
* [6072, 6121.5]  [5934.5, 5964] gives 1.16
